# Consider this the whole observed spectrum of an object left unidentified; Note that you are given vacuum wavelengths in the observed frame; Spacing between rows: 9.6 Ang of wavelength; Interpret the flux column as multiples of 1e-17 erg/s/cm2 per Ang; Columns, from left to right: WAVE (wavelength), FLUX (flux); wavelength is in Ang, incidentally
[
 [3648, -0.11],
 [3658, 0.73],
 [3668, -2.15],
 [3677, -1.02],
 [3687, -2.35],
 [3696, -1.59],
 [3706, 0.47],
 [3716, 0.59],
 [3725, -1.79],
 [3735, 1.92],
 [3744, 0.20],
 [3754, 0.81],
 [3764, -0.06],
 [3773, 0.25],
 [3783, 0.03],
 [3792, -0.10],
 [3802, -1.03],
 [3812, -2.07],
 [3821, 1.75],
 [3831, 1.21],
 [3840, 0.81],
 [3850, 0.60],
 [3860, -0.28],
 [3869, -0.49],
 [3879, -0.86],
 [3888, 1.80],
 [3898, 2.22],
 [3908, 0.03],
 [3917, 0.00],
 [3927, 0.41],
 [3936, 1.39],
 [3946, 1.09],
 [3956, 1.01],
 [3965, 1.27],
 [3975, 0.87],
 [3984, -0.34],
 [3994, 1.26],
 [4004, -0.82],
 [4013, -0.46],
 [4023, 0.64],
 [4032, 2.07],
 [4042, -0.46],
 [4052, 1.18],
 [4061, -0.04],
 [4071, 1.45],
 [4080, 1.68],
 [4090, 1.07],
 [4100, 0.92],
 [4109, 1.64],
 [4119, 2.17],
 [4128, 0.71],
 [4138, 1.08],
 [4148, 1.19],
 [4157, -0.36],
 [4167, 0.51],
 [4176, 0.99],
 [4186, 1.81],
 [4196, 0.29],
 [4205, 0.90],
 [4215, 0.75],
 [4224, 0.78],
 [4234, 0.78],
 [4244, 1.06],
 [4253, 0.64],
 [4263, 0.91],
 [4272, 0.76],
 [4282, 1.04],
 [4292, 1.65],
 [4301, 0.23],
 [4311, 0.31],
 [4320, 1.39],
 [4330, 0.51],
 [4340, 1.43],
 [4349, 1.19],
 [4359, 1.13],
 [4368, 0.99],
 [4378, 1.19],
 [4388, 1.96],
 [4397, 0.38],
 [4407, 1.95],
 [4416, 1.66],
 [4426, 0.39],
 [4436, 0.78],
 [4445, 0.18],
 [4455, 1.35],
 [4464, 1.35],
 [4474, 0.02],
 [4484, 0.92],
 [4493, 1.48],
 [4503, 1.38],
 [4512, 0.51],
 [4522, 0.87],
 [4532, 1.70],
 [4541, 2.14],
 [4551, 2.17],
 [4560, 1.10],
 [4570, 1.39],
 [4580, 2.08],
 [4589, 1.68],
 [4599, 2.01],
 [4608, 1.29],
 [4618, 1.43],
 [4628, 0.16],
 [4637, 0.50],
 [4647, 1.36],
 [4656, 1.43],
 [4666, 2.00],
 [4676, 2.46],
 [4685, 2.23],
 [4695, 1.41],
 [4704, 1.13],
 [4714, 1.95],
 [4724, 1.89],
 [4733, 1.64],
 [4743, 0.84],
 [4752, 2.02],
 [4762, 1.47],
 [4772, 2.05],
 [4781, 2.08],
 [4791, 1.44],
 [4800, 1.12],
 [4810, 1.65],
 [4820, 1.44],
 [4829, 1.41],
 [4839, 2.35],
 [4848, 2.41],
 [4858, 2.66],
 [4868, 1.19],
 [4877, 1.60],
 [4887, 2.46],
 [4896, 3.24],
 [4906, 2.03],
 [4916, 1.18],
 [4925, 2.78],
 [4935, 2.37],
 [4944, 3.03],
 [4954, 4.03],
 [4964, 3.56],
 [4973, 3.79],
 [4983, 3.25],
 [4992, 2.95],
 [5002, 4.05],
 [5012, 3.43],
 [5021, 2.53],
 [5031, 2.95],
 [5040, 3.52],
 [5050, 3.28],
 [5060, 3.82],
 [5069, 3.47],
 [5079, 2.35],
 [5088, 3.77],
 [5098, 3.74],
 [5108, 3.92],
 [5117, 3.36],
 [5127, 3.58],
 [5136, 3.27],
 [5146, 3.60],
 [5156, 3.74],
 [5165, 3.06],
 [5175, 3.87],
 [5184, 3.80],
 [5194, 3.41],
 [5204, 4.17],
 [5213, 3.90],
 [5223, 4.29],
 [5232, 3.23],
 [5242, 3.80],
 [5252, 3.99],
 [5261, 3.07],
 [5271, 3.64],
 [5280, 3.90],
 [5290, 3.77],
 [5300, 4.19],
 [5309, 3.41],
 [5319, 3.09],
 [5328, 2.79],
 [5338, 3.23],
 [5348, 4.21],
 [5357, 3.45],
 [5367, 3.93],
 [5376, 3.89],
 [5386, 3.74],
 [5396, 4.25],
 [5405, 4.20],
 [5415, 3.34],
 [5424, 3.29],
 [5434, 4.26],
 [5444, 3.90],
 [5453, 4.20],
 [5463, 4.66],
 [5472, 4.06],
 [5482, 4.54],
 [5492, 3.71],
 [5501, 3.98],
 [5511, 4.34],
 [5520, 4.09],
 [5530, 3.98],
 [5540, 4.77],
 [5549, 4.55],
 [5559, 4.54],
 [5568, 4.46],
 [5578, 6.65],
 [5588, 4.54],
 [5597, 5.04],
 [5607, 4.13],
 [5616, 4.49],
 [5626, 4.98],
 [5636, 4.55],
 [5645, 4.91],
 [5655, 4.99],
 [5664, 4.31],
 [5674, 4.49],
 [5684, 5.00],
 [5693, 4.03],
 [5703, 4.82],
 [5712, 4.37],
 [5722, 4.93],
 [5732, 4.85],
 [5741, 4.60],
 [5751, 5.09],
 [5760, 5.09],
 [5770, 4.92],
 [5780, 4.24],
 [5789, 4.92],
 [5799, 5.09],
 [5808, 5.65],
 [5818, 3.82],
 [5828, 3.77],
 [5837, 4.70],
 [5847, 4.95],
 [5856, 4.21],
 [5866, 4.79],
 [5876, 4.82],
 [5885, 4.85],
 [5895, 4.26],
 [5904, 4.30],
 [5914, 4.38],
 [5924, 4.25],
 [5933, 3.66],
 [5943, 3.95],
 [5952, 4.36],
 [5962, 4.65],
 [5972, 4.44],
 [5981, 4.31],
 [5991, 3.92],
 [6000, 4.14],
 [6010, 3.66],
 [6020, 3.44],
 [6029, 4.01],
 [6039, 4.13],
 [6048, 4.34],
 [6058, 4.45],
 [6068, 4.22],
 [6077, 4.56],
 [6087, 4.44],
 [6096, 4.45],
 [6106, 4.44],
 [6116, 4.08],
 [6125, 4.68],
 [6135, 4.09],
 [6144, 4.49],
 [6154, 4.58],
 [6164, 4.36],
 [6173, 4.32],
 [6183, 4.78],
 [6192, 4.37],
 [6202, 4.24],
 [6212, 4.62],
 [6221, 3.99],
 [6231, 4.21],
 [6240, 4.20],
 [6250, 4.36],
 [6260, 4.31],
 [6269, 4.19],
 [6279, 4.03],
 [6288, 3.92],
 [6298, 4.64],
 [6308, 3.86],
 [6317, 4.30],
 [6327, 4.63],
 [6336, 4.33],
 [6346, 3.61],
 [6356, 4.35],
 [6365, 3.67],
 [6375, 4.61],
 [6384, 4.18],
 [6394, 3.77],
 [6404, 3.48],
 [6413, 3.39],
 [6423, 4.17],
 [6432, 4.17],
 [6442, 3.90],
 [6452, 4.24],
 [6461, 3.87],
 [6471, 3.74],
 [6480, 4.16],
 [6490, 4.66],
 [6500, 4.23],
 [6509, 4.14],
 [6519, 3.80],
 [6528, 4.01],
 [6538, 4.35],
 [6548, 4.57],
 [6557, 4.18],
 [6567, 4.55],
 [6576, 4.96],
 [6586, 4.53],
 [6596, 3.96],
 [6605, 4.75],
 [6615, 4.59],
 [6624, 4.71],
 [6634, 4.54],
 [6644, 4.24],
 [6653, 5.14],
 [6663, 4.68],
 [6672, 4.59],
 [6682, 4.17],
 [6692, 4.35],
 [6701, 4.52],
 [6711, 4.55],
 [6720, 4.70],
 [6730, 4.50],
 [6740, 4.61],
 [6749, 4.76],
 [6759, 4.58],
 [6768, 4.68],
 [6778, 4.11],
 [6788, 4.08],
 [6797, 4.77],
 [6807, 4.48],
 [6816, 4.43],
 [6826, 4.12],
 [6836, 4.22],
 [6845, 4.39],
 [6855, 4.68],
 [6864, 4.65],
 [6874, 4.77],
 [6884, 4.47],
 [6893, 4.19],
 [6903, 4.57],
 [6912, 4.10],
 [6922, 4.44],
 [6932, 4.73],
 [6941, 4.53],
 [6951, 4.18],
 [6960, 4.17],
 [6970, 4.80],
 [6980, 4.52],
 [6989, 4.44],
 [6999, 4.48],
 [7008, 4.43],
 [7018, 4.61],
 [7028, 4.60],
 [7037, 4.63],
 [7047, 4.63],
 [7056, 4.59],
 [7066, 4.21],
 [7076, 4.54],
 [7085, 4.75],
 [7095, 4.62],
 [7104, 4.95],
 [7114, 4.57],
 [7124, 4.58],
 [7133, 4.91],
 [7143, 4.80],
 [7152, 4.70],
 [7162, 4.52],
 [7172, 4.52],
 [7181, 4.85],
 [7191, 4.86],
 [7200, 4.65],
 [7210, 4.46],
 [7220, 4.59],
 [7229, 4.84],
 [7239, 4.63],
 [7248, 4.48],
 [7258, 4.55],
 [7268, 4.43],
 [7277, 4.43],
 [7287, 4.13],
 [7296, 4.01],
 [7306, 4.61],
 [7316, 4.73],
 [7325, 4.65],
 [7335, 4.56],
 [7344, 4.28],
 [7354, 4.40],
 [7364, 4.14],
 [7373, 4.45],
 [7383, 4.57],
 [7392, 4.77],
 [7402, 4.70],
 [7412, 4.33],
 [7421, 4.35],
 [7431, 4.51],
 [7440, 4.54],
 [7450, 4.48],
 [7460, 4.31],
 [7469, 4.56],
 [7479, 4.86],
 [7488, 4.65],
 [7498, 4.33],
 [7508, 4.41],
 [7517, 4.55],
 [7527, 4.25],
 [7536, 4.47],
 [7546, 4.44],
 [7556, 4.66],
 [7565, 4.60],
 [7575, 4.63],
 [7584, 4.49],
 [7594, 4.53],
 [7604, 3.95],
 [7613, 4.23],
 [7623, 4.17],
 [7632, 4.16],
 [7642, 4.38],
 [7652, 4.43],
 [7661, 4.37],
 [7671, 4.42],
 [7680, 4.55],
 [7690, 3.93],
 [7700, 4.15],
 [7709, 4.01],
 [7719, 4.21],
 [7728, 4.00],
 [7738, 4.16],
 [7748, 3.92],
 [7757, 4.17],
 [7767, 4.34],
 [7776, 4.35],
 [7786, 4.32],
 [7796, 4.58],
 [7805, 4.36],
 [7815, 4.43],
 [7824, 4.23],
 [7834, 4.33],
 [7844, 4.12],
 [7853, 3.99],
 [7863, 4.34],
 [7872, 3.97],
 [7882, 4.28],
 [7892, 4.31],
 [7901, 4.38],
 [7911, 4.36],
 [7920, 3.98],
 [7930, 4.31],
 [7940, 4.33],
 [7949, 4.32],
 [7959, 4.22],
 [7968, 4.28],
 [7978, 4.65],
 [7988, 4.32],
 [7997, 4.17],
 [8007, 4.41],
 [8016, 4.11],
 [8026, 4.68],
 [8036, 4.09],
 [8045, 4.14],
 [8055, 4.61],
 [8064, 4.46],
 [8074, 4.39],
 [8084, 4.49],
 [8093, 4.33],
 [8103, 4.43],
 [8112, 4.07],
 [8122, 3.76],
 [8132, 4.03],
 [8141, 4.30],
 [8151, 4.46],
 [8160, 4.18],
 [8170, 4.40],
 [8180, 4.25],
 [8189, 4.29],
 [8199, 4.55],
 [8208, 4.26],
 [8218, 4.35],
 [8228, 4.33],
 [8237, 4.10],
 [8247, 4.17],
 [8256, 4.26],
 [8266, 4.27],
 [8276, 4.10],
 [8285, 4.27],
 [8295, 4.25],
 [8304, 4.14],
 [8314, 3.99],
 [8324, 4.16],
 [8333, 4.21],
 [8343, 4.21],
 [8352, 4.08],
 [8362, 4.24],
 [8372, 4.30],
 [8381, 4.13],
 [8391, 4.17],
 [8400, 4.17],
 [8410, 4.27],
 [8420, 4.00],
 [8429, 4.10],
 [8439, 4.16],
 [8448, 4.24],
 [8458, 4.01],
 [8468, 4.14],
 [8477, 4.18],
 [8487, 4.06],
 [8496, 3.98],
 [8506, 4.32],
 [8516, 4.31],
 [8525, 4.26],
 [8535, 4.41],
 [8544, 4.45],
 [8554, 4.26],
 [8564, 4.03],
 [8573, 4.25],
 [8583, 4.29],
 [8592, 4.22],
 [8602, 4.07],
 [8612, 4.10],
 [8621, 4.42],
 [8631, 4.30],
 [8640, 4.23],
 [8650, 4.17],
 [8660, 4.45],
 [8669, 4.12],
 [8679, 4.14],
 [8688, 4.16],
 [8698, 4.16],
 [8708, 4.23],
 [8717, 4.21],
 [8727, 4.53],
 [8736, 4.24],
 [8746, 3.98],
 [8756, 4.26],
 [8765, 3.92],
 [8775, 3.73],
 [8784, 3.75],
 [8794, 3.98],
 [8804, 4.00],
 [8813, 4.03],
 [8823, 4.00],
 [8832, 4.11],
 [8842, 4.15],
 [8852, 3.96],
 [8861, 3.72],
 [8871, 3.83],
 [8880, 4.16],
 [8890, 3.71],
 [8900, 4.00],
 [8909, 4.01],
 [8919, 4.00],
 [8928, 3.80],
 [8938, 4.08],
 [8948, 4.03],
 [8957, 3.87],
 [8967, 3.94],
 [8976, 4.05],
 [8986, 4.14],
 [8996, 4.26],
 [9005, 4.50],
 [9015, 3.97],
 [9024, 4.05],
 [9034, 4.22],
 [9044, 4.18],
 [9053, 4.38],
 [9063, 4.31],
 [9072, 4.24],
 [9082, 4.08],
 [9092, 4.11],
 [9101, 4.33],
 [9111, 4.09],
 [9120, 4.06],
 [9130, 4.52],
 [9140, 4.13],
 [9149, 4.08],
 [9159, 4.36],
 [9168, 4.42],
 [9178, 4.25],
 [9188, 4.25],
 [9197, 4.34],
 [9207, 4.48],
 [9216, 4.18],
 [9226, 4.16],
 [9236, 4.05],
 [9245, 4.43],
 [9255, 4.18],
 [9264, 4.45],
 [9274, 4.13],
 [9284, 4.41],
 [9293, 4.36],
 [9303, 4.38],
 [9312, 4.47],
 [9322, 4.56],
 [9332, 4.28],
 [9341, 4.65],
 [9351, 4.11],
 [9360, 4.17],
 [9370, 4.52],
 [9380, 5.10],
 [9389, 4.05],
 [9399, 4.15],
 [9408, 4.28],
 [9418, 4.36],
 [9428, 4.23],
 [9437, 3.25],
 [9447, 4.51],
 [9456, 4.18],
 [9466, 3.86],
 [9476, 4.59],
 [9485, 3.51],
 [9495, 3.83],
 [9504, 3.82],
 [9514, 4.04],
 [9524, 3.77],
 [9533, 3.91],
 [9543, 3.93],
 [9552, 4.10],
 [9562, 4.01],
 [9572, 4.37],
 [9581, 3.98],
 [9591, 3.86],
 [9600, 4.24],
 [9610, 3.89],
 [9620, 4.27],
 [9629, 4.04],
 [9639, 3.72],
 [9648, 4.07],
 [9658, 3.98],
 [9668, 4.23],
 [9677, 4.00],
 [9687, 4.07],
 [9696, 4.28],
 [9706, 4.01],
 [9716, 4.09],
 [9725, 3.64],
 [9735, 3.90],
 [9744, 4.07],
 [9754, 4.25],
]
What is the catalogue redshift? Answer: 0.238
